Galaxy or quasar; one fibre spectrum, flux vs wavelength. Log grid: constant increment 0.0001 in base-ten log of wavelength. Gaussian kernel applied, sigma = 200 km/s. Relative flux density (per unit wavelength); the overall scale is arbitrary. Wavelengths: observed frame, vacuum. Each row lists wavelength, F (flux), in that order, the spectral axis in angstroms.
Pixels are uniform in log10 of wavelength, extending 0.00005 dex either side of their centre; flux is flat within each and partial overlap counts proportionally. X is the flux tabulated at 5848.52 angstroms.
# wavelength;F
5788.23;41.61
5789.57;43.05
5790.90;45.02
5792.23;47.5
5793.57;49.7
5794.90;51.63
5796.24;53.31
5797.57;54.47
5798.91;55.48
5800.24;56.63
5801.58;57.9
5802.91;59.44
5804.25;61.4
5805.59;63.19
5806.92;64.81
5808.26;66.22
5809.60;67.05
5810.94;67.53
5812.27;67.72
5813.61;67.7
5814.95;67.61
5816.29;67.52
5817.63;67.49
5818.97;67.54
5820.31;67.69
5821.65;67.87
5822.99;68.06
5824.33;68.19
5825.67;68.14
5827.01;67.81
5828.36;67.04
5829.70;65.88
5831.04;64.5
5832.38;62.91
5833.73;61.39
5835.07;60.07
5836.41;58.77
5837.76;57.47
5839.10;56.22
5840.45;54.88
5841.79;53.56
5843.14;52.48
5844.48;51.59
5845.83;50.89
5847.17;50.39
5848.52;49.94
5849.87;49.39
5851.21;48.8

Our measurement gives 49.94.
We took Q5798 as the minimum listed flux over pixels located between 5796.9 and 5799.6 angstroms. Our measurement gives 54.47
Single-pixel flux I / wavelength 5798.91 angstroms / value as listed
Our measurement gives 55.48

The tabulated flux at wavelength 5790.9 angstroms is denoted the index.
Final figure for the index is 45.02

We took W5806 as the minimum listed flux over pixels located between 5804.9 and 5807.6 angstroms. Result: 63.19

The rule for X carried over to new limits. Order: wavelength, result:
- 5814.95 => 67.61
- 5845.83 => 50.89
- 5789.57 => 43.05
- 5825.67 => 68.14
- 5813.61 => 67.7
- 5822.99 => 68.06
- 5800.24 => 56.63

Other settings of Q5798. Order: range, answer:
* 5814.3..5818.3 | 67.49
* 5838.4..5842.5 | 53.56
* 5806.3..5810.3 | 64.81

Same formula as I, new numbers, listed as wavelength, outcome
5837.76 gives 57.47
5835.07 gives 60.07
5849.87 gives 49.39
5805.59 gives 63.19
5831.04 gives 64.5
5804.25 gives 61.4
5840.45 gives 54.88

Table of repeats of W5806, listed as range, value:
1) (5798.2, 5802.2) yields 55.48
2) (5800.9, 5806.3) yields 57.9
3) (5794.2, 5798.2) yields 51.63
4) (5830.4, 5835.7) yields 60.07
